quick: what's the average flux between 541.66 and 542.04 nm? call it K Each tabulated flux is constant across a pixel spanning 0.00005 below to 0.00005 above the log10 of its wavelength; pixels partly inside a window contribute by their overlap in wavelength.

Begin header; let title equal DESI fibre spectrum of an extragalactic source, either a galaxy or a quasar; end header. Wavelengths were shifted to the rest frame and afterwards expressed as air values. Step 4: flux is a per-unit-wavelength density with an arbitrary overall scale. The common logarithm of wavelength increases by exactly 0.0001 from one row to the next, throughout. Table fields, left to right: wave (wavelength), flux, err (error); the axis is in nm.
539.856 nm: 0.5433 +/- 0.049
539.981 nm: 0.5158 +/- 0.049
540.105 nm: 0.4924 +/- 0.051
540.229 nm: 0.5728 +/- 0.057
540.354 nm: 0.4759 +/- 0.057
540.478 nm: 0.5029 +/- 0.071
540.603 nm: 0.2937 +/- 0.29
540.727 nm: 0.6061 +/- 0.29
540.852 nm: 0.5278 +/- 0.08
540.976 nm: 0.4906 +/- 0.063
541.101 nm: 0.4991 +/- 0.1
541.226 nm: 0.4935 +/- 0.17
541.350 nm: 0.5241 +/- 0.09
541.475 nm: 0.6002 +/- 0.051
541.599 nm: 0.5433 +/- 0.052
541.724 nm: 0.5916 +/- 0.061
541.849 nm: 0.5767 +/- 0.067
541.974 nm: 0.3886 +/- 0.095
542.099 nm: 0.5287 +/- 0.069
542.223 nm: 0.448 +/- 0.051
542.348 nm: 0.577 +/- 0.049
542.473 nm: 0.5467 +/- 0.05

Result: 0.518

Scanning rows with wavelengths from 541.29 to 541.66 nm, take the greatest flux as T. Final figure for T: 0.6002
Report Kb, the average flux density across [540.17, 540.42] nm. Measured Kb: 0.523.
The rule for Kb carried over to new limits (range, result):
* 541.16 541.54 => 0.54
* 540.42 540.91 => 0.482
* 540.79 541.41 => 0.507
